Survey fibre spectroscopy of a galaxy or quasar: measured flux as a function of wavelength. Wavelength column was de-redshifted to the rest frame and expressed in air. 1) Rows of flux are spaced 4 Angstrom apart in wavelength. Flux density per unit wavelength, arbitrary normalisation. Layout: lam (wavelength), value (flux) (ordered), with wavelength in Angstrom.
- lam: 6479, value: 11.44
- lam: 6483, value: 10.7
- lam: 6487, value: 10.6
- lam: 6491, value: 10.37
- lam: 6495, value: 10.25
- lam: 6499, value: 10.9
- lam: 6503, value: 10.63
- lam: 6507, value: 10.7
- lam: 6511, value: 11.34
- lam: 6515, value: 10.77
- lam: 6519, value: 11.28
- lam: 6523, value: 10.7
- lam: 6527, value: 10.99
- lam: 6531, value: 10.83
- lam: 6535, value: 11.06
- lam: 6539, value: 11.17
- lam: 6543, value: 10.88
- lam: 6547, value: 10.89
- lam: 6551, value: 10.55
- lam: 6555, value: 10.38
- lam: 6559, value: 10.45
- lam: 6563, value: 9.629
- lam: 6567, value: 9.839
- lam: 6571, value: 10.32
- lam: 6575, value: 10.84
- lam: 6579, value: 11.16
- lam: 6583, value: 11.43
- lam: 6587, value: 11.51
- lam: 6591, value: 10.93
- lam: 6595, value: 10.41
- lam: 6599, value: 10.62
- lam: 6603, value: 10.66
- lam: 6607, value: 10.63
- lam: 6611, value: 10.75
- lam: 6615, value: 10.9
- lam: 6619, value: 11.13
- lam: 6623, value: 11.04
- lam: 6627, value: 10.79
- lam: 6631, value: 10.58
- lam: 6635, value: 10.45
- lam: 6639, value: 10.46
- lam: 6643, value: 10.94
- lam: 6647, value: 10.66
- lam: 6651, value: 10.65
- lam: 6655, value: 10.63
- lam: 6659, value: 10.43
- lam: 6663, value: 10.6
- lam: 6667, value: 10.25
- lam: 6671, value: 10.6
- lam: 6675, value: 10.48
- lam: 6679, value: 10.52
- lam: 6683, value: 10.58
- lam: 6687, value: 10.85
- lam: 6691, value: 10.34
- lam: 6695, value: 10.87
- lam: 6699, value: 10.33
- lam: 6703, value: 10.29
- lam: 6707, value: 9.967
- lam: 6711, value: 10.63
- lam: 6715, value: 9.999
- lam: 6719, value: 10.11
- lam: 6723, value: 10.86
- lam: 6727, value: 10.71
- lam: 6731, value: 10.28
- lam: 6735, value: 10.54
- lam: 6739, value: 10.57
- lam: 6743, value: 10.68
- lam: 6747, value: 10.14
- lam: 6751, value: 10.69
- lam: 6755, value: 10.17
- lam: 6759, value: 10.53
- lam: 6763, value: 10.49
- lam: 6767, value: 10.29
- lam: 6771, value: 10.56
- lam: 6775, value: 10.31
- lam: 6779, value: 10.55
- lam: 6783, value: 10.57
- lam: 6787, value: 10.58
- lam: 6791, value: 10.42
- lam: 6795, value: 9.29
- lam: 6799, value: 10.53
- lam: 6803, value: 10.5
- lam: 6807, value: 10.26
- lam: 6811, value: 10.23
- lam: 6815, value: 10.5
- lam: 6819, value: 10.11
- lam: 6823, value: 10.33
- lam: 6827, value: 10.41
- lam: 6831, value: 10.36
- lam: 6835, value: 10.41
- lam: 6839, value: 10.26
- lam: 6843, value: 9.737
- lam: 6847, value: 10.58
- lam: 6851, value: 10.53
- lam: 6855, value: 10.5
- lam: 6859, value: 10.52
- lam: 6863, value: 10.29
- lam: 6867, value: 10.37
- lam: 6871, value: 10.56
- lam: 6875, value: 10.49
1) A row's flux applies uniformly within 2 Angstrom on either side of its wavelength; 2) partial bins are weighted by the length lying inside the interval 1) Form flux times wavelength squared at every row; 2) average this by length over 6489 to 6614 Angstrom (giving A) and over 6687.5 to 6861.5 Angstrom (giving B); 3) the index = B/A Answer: 1.03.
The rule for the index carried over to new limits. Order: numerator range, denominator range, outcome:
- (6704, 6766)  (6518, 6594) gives 1.02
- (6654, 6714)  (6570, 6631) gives 0.99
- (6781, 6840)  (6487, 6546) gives 1.04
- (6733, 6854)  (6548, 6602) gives 1.04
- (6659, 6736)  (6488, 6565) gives 1.03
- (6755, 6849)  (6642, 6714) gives 1.02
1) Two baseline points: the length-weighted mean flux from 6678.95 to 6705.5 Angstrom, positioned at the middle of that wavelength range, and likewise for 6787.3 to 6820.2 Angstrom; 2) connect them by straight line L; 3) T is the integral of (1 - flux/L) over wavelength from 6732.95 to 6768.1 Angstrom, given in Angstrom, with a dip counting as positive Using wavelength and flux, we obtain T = -0.3 Angstrom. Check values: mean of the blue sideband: 10.5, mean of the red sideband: 10.3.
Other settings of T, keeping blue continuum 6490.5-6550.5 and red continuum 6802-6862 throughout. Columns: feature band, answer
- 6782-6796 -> 0.22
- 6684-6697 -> -0.12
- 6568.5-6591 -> -0.54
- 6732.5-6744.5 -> -0.09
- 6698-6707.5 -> 0.31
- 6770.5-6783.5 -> -0.06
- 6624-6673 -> 0.23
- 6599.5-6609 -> 0.07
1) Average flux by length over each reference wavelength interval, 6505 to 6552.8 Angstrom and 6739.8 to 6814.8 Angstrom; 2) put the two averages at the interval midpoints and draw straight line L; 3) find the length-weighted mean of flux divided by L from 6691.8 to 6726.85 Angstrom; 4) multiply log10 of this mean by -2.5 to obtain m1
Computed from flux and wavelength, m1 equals 0.01 mag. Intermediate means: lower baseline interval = 10.9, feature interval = 10.4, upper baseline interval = 10.4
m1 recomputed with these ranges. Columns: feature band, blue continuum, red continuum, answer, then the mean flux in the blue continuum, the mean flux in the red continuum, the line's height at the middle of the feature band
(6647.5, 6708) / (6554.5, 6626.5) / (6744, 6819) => 0.005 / 10.7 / 10.4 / 10.6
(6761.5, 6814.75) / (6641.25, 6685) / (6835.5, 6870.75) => 0.008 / 10.6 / 10.4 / 10.4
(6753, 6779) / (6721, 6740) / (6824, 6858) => 0.012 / 10.6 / 10.4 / 10.5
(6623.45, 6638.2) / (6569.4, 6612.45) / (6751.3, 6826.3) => 0.011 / 10.8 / 10.4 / 10.7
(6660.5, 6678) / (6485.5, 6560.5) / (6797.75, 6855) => 0.009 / 10.8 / 10.3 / 10.6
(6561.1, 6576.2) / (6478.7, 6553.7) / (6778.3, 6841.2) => 0.064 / 10.8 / 10.3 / 10.7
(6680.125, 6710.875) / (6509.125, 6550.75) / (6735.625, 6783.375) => 0.013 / 11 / 10.5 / 10.6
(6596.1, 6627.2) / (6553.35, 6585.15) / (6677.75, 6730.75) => -0.032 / 10.5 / 10.5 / 10.5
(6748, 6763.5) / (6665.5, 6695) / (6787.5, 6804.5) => -0.013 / 10.5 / 10.2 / 10.3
